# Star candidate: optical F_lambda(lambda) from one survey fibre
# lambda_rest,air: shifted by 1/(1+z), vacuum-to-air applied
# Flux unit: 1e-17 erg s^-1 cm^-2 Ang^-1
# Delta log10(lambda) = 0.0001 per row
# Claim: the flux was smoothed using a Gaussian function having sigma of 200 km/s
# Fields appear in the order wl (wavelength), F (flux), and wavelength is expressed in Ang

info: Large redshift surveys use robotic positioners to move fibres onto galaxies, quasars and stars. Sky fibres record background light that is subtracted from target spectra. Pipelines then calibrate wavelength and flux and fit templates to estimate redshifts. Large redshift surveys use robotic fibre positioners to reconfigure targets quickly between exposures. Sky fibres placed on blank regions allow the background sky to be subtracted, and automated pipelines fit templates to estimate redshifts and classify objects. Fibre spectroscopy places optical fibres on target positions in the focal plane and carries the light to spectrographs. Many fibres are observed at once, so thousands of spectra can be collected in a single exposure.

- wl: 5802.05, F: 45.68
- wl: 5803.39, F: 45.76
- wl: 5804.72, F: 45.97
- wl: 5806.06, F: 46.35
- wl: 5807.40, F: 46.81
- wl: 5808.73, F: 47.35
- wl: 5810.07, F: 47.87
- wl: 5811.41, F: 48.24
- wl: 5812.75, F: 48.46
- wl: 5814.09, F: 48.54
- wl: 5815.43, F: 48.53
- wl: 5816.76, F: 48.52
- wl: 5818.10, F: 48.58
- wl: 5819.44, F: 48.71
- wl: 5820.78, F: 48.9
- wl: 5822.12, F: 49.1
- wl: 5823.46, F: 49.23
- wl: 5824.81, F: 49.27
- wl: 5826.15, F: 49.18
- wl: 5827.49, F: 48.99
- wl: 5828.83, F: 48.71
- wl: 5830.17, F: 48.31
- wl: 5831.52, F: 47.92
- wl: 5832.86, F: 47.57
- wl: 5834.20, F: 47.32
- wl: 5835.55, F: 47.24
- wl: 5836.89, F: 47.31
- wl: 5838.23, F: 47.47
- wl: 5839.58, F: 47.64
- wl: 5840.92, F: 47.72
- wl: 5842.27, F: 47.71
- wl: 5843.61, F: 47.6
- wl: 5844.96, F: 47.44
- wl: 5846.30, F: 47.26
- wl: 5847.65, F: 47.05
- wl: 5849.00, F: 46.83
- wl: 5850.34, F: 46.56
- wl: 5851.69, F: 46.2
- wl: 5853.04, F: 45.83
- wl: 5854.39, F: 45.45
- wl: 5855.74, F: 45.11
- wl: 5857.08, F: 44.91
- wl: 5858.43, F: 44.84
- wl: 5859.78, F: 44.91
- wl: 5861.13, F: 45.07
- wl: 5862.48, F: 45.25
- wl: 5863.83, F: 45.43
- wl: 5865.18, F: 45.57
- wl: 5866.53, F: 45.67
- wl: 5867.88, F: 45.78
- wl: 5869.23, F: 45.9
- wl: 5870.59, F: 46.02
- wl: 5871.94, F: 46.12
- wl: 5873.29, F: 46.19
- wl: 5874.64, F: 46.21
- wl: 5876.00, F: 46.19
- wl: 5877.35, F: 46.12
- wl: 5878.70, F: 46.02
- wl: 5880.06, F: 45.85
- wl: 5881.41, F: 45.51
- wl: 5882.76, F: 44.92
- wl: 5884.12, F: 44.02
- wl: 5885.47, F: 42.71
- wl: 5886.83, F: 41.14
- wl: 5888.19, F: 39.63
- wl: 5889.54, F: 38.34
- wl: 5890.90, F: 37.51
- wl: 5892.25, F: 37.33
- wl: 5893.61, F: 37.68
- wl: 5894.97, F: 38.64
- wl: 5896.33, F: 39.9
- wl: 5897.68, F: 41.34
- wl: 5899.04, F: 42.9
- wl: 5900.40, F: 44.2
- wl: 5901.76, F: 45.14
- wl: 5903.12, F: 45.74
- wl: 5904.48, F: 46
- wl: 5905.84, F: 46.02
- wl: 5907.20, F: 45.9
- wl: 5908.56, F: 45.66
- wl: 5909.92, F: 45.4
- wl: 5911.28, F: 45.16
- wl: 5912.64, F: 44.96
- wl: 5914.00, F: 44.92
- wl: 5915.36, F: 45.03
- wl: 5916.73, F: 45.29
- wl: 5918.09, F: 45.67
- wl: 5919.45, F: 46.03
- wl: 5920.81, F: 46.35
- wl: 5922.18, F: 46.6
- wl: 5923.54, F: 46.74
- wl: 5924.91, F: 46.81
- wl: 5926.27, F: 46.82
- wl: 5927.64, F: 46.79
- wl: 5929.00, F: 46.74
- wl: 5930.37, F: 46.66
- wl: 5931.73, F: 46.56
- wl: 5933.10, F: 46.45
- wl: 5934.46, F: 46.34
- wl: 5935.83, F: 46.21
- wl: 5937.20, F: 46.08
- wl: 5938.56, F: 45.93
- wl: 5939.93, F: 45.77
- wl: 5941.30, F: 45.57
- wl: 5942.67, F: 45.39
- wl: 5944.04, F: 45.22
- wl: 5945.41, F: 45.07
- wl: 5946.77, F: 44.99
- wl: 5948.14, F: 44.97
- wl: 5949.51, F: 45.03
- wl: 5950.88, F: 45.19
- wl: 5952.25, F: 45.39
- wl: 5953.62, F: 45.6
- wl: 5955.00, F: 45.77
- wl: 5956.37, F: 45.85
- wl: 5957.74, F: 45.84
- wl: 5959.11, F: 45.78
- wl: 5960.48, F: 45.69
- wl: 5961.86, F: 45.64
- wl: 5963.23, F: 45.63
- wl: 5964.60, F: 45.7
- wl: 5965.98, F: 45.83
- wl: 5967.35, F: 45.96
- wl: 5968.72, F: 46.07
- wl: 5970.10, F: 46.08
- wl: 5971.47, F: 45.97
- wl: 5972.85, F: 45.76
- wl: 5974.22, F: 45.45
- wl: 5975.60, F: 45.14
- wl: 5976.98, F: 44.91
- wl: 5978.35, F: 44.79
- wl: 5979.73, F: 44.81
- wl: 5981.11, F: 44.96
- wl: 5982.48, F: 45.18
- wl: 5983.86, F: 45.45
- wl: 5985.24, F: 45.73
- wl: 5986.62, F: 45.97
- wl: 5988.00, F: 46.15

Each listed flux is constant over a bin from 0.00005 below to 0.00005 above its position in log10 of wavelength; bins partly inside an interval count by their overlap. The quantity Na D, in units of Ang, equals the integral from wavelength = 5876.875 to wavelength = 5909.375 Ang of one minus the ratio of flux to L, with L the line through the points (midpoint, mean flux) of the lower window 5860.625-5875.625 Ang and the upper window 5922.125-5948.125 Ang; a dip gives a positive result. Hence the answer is 2.2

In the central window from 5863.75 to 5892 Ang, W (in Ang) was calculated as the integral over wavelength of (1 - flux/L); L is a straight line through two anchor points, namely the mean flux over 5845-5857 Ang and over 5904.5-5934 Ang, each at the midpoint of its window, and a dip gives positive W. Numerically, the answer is 1.23 Ang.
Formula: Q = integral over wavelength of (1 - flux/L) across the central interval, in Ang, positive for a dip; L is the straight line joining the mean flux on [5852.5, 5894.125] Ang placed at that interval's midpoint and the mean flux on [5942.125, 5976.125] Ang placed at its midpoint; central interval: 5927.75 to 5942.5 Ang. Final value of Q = -0.3 Ang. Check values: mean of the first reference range 44.1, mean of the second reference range 45.6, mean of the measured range 46.2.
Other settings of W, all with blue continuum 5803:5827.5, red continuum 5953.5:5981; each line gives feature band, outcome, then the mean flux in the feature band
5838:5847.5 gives 0.03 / 47.5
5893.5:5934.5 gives 1.24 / 45.1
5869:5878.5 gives 0.21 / 46.1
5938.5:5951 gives 0.18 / 45.3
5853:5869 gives 0.69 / 45.3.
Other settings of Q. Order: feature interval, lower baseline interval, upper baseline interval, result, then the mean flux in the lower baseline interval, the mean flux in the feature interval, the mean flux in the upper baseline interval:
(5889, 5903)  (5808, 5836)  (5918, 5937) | 1.9 Ang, 48.4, 40.5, 46.5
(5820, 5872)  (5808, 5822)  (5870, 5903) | -1.0 Ang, 48.4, 46.9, 42.9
